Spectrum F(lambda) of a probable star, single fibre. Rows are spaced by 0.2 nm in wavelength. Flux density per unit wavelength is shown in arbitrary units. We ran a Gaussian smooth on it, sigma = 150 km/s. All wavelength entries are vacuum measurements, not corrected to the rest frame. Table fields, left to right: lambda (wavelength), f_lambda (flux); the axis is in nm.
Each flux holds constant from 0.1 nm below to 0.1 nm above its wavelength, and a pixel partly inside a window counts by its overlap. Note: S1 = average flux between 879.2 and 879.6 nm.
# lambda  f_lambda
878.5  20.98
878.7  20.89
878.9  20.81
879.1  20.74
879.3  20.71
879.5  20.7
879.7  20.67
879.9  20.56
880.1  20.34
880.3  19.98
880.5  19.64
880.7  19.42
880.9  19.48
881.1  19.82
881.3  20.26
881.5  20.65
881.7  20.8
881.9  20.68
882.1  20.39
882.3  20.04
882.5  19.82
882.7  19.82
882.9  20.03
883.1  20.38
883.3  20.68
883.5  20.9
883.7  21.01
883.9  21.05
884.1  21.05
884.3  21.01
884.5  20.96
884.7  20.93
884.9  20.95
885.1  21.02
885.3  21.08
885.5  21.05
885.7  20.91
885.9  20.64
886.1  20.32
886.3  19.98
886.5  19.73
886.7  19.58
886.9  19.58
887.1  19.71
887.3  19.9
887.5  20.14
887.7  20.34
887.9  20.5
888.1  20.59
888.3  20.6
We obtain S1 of 20.7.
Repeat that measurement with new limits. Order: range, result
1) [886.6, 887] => 19.6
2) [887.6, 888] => 20.4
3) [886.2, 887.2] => 19.7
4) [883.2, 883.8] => 20.9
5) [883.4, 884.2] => 21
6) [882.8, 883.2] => 20.2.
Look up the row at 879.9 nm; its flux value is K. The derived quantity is 20.56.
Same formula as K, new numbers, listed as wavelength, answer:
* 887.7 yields 20.34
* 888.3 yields 20.6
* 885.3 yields 21.08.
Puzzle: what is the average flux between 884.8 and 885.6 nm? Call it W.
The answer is 21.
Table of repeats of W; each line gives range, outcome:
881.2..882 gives 20.6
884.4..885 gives 20.9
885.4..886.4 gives 20.6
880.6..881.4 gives 19.7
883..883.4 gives 20.5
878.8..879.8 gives 20.7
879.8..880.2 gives 20.5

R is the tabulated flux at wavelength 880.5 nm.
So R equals 19.64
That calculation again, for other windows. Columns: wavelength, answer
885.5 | 21.05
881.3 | 20.26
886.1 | 20.32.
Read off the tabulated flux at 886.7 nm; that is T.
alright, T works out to 19.58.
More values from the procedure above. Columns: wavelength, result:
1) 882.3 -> 20.04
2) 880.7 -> 19.42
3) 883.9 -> 21.05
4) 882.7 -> 19.82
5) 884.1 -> 21.05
